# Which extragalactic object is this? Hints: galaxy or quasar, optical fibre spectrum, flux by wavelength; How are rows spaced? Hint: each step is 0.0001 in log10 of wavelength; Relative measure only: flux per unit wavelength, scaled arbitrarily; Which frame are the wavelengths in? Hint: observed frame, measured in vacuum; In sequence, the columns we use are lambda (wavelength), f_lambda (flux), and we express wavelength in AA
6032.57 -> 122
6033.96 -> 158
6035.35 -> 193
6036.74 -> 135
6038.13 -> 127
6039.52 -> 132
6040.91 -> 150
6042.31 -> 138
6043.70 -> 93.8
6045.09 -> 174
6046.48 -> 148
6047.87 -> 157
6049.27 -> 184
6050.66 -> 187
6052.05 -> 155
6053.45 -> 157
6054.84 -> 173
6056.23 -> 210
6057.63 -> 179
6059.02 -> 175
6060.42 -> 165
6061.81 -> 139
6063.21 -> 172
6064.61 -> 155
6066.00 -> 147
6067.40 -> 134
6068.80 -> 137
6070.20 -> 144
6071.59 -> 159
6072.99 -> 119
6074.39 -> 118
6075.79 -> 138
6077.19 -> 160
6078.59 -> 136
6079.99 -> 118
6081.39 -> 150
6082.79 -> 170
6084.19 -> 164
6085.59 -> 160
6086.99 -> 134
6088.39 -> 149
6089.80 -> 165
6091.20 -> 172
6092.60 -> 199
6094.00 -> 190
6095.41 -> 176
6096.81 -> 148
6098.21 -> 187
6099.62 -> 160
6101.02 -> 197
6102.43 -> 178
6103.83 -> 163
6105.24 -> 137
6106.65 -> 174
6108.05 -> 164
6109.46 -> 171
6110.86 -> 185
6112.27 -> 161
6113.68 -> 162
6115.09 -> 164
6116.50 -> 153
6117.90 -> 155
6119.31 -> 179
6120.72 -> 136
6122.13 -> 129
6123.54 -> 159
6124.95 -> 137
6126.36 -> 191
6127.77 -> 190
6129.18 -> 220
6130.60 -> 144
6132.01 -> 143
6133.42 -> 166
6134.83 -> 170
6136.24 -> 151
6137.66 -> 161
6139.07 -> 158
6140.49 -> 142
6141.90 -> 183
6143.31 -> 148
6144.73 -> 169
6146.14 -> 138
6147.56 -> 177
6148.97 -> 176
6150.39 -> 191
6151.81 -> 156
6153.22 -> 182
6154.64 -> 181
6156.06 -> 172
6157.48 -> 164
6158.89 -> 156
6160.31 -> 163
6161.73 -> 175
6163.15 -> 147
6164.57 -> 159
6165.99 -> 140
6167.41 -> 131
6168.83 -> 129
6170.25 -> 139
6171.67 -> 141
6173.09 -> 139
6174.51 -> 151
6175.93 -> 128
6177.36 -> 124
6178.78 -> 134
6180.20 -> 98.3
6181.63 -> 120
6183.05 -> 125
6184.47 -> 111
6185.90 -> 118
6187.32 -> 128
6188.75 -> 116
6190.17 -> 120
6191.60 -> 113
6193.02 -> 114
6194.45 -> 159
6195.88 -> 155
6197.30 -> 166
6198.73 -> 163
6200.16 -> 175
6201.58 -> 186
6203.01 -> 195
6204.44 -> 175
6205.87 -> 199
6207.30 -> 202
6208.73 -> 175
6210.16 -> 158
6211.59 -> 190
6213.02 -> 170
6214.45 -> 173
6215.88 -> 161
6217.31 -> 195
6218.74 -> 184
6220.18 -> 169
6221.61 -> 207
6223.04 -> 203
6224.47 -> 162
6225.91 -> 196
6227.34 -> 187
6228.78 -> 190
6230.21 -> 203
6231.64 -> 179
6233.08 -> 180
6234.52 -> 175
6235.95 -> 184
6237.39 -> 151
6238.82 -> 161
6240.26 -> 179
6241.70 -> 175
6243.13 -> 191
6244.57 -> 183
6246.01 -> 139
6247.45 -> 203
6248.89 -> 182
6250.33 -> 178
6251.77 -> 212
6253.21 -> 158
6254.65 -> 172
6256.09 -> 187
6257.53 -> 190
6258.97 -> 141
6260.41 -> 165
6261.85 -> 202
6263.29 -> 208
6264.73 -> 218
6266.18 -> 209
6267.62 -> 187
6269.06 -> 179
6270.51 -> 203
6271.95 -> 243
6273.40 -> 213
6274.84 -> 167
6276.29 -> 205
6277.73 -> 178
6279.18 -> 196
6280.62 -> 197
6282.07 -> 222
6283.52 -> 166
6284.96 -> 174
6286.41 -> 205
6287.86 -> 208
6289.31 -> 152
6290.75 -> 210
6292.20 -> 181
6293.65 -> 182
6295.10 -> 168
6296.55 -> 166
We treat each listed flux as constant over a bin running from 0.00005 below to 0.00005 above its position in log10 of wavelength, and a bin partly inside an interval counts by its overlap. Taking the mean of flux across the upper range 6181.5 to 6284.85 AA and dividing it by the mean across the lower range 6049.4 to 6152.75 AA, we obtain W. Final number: 1.09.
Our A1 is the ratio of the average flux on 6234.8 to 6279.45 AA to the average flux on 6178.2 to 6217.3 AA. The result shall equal 1.2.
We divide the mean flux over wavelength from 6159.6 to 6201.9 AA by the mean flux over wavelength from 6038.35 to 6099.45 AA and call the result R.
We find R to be 0.9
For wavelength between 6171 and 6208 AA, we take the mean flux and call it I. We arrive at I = 144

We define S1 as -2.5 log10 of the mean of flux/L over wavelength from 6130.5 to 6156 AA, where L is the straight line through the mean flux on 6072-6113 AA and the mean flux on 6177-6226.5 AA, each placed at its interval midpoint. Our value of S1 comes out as -0.030 mag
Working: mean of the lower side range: 160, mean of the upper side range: 158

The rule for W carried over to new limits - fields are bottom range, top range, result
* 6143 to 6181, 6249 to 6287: 1.26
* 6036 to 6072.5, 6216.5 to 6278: 1.20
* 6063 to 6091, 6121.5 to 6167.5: 1.11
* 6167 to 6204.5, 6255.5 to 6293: 1.39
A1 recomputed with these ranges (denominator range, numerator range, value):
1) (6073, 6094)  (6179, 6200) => 0.85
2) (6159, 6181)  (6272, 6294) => 1.37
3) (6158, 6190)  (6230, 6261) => 1.31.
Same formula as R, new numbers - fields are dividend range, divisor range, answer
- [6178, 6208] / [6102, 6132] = 0.89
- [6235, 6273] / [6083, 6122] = 1.12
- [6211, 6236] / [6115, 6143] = 1.14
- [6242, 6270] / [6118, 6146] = 1.14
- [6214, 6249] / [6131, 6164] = 1.10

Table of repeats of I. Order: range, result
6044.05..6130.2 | 161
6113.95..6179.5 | 157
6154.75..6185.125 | 141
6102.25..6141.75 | 162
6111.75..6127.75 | 158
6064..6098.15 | 152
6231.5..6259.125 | 177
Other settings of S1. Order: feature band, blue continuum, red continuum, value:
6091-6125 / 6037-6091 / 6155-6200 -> -0.13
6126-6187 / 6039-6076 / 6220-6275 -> 0.11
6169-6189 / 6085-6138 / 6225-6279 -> 0.35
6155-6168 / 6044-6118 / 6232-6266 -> 0.08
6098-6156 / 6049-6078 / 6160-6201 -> -0.13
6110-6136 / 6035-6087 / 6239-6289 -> 0.00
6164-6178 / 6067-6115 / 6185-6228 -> 0.19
